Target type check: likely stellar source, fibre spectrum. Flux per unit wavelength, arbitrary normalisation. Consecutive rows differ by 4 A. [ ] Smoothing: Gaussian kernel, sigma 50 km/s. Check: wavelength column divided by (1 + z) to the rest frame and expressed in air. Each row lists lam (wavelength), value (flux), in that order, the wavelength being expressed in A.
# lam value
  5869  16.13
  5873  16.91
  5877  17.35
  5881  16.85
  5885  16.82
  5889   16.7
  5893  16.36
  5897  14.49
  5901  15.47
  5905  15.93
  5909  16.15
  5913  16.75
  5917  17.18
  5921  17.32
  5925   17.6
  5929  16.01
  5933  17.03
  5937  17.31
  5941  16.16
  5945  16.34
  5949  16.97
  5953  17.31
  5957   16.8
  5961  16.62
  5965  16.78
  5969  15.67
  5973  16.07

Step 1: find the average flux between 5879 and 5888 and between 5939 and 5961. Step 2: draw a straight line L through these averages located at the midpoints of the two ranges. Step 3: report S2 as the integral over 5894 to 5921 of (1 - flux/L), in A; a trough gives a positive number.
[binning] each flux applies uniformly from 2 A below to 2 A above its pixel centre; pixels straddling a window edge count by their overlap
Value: 1.1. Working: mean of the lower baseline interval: 16.8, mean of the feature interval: 16.1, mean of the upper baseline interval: 16.7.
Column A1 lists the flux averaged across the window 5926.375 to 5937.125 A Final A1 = 16.7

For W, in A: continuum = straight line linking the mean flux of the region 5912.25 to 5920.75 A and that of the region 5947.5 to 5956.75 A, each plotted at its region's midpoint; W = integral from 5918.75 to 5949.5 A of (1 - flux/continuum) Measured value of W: 0.4 A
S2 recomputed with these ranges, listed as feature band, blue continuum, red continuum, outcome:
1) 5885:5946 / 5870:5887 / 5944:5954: 1.6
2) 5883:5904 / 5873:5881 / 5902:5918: 1.0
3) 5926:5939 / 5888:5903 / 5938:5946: -0.5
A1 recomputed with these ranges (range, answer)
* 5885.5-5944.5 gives 16.5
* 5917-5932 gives 17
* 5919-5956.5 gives 16.9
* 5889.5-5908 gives 15.7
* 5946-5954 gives 17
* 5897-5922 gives 16.3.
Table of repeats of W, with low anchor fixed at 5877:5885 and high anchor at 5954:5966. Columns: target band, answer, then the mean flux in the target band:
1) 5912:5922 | -0.1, 17.1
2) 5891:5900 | 0.8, 15.4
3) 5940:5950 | 0.2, 16.5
